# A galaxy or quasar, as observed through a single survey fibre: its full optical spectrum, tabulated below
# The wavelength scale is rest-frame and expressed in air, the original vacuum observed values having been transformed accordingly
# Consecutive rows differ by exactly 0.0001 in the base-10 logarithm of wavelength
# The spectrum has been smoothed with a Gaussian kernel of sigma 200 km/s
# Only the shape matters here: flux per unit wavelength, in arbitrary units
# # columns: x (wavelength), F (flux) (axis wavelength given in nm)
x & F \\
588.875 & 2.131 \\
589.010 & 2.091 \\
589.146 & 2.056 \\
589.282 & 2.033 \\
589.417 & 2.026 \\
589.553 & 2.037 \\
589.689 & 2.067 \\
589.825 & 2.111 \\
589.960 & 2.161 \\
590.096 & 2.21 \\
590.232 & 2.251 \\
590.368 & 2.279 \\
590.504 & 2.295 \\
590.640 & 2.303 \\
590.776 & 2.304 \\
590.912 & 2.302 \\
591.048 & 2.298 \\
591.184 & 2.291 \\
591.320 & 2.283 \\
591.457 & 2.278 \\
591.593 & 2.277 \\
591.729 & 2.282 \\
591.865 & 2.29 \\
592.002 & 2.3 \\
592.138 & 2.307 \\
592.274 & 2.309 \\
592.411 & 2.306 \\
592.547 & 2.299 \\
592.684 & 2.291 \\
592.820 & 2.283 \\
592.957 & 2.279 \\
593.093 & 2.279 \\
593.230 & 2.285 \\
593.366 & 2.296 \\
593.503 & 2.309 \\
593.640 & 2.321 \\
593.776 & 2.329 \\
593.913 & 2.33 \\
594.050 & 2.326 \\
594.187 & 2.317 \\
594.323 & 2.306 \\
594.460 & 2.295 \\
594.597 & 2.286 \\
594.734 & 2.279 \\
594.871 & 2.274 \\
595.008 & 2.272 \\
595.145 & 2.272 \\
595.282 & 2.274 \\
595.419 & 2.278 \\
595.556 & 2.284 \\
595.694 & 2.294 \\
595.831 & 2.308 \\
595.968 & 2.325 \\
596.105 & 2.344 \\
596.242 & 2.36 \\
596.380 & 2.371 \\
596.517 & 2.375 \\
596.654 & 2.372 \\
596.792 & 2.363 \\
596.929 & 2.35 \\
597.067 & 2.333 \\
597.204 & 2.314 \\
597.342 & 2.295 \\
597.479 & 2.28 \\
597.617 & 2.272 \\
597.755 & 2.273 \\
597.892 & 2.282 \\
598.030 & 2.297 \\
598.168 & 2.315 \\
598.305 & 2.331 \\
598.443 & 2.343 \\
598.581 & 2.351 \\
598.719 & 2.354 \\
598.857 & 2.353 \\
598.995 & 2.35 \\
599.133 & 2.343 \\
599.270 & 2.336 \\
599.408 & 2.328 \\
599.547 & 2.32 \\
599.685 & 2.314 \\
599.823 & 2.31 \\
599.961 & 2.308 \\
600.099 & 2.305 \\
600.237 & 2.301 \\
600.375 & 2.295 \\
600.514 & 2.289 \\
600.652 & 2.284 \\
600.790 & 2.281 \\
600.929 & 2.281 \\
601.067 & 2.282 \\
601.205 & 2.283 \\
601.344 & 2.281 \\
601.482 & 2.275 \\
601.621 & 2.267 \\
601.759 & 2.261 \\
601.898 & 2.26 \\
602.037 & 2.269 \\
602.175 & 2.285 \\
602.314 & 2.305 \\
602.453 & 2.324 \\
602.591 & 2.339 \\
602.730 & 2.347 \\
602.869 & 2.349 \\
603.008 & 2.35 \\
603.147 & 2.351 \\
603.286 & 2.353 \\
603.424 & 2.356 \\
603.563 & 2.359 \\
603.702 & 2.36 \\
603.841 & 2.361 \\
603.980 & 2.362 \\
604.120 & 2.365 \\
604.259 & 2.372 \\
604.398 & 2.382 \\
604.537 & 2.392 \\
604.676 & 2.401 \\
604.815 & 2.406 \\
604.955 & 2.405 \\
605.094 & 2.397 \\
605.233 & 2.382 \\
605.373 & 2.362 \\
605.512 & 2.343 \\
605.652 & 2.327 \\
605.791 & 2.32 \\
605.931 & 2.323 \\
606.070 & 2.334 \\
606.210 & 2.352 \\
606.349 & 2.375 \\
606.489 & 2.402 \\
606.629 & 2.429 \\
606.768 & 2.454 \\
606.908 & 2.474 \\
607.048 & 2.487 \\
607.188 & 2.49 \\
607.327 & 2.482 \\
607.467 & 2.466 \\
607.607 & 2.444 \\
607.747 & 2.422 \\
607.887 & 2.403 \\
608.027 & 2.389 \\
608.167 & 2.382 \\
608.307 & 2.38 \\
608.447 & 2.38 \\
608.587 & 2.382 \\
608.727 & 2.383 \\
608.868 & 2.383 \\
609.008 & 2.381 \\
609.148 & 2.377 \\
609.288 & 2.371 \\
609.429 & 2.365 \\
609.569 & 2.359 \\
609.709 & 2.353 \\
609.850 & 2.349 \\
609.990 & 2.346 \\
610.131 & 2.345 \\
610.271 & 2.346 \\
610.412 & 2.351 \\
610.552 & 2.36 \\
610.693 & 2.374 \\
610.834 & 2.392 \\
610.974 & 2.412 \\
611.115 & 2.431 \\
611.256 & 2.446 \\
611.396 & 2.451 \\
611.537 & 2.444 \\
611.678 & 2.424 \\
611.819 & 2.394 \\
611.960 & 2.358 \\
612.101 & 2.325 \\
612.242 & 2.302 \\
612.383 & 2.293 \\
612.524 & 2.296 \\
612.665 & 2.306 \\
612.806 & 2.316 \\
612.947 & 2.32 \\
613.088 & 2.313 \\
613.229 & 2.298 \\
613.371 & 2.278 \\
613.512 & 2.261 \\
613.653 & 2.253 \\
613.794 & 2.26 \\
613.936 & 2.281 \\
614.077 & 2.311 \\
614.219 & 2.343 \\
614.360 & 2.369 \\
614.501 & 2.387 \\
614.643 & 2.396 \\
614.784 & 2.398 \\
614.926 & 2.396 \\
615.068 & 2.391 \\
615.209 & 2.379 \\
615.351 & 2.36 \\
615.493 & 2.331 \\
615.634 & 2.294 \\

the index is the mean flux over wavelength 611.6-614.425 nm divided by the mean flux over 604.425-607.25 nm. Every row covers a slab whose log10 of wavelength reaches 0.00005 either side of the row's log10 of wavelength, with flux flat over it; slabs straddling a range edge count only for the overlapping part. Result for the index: 0.97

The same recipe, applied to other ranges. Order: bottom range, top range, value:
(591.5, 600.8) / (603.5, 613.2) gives 1.03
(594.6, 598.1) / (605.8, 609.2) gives 1.04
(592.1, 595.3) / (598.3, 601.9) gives 1.00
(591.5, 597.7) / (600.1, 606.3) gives 1.01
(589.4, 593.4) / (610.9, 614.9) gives 1.04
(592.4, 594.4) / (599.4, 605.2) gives 1.01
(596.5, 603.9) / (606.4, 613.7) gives 1.03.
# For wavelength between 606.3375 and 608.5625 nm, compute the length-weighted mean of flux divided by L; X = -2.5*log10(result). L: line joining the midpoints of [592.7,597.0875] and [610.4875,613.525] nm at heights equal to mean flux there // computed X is -0.039 mag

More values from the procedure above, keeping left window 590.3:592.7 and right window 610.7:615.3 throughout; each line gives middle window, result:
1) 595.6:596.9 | -0.02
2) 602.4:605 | -0.02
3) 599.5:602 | 0.01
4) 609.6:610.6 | 0.00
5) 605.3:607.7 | -0.03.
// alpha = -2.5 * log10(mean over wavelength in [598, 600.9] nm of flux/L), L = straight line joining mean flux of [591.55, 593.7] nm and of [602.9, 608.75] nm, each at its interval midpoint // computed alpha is 0.01 mag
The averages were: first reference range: 2.29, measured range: 2.32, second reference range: 2.39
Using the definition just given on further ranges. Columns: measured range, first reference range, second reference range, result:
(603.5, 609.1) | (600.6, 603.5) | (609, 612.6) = -0.026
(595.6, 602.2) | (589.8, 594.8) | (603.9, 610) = 0.010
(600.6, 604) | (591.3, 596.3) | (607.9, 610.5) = 0.011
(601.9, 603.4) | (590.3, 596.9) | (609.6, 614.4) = -0.001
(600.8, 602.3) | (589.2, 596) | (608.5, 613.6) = 0.016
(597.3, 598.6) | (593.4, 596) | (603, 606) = 0.008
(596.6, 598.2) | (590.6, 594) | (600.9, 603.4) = -0.004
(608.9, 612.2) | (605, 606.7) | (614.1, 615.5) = -0.005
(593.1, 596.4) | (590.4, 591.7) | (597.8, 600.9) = 0.000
